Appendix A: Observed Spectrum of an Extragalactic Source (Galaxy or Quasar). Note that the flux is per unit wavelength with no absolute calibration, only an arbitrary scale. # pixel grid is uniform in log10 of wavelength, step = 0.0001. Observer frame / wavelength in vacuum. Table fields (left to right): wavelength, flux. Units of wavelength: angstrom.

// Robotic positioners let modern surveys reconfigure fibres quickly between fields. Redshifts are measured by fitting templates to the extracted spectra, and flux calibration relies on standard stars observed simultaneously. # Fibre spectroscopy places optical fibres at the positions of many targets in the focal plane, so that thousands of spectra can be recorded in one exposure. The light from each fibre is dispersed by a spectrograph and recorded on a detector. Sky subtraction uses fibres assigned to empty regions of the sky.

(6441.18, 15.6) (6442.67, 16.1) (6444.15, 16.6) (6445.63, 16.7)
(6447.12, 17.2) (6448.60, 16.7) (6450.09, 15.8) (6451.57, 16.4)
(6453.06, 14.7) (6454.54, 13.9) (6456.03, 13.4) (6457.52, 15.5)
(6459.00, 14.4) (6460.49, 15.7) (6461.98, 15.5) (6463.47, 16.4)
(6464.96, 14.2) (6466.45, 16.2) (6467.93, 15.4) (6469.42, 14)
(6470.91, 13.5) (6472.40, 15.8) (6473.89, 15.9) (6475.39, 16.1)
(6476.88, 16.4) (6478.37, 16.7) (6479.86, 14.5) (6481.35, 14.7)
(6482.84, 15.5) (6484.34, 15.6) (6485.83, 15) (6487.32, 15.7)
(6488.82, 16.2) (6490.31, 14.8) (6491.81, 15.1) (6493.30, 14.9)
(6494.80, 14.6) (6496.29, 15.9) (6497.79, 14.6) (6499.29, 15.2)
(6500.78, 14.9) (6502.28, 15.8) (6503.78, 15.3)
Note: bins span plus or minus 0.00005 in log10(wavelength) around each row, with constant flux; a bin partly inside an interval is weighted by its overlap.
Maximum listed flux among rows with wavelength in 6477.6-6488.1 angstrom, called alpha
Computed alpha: 16.7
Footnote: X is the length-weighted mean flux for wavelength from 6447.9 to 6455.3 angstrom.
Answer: 15.5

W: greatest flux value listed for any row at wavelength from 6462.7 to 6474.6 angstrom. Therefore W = 16.4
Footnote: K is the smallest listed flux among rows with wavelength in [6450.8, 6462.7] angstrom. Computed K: 13.4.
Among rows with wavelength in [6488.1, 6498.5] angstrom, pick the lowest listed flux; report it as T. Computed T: 14.6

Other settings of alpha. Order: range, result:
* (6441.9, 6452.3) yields 17.2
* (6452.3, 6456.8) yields 14.7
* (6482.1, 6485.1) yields 15.6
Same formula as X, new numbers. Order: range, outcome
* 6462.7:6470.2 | 15.2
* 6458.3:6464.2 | 15.5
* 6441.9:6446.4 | 16.4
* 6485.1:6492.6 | 15.4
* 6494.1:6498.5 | 15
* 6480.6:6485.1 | 15.3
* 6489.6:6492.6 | 14.9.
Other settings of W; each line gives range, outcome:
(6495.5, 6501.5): 15.9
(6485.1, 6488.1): 15.7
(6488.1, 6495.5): 16.2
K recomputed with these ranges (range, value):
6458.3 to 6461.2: 14.4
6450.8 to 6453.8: 14.7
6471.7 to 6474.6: 15.8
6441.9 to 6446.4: 16.1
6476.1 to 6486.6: 14.5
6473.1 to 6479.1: 15.9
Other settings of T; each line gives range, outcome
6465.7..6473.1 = 13.5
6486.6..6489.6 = 15.7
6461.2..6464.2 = 15.5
